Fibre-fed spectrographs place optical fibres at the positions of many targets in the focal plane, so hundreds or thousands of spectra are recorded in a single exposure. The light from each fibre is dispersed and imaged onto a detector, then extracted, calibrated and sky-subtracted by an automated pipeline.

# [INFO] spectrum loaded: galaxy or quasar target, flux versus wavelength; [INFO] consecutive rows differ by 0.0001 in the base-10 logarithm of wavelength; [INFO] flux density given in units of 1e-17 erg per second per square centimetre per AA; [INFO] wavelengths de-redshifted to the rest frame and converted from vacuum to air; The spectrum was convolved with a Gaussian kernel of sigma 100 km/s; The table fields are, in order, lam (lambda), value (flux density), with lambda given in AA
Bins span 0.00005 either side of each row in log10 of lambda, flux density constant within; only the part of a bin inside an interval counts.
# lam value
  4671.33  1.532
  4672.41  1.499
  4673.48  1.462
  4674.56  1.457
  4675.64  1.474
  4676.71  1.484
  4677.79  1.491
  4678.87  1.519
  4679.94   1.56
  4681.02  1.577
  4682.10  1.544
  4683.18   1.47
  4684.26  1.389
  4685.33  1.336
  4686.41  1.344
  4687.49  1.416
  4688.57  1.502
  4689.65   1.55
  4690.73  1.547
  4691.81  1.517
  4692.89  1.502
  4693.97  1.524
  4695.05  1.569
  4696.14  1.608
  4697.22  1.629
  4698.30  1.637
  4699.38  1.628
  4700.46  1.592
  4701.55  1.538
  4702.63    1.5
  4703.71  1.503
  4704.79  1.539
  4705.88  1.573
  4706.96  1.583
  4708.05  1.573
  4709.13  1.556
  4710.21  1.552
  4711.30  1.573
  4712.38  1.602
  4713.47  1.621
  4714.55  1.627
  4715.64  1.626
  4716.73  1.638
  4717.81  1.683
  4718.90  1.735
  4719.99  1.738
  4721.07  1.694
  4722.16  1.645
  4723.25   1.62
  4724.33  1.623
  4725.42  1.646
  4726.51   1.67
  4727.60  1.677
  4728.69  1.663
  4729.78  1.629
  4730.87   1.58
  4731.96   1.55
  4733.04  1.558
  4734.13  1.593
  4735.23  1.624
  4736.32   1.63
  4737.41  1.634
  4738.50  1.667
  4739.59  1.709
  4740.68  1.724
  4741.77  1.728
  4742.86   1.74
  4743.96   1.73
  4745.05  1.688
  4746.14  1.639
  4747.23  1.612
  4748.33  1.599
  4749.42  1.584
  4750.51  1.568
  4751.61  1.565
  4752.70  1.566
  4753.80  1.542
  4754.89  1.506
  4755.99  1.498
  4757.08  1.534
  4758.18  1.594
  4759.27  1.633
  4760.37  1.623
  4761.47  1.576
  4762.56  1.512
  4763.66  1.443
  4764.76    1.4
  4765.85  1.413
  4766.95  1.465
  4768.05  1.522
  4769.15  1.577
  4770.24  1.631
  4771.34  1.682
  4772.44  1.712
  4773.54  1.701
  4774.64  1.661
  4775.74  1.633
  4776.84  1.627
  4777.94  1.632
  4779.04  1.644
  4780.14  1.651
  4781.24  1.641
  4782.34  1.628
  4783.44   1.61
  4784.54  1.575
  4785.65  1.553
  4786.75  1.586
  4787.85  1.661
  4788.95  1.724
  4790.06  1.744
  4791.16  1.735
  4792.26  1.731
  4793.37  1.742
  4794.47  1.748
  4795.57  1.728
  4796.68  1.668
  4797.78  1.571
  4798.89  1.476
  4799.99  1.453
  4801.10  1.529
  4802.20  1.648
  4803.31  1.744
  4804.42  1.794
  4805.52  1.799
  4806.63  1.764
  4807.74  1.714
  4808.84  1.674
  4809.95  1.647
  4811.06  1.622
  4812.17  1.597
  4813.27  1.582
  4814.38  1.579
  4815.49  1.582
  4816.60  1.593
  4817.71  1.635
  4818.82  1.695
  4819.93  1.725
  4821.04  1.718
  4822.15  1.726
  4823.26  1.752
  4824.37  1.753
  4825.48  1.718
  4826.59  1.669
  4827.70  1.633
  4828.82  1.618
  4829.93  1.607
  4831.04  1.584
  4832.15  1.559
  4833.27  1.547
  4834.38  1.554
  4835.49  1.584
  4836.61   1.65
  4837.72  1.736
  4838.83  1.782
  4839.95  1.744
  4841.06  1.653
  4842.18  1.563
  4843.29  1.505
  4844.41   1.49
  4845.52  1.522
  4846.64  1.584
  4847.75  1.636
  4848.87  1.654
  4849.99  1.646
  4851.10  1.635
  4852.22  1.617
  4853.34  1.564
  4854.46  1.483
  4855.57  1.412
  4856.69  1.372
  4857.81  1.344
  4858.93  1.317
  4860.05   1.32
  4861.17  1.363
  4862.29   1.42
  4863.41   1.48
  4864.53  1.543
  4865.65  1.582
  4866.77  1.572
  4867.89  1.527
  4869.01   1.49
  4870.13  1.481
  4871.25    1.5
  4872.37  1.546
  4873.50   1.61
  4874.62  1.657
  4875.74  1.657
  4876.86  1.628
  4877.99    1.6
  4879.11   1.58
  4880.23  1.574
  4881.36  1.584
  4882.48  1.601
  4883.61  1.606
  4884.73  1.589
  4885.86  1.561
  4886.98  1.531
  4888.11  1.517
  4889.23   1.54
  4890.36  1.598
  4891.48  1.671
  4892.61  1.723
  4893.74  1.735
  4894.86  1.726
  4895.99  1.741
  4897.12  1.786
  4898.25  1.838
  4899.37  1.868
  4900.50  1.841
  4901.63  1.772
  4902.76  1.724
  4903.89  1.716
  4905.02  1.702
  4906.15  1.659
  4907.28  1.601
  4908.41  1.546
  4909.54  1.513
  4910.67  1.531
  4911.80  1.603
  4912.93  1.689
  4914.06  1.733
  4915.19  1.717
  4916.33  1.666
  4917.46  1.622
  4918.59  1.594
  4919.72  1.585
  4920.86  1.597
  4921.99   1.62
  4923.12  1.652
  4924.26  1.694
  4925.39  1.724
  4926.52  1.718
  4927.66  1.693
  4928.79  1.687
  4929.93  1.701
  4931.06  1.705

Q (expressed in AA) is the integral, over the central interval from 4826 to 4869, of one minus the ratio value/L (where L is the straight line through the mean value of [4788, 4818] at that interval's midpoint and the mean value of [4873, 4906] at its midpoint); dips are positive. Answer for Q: 2.82 AA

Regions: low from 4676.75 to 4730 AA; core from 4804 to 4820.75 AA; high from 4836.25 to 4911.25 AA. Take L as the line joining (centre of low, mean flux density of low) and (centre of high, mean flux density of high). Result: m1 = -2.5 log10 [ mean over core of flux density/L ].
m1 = -0.053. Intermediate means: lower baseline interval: 1.57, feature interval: 1.67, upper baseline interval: 1.6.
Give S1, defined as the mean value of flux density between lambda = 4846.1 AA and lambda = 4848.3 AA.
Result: 1.61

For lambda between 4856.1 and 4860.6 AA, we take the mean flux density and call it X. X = 1.34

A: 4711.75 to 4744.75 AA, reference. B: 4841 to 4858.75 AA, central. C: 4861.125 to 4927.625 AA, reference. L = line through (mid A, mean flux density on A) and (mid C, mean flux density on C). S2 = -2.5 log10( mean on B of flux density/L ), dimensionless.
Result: 0.07 mag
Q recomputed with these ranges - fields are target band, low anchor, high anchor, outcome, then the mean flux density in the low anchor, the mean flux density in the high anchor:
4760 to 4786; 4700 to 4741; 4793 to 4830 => 0.9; 1.62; 1.66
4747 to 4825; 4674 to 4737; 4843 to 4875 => -4.4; 1.57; 1.51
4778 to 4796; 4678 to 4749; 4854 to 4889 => -1.3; 1.59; 1.52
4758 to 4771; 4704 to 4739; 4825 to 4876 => 0.5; 1.62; 1.56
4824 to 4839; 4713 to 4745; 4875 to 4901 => 0.2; 1.66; 1.66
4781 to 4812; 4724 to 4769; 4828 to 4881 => -1.6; 1.6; 1.56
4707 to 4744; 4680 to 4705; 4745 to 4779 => -2.2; 1.52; 1.58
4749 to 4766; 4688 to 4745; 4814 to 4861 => 0.7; 1.61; 1.59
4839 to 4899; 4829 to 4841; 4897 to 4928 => 3.0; 1.64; 1.68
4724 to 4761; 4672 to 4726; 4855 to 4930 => -1.3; 1.56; 1.61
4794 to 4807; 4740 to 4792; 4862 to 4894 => -0.5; 1.61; 1.58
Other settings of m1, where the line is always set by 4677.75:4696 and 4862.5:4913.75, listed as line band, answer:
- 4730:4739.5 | -0.059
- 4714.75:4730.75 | -0.097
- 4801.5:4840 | -0.056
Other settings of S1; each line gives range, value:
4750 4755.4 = 1.55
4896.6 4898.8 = 1.81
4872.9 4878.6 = 1.63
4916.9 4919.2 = 1.61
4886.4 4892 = 1.57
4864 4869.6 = 1.54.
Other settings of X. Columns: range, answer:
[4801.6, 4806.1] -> 1.74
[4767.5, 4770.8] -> 1.58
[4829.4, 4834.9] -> 1.57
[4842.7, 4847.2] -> 1.53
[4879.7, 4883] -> 1.59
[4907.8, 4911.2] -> 1.53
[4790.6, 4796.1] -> 1.74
